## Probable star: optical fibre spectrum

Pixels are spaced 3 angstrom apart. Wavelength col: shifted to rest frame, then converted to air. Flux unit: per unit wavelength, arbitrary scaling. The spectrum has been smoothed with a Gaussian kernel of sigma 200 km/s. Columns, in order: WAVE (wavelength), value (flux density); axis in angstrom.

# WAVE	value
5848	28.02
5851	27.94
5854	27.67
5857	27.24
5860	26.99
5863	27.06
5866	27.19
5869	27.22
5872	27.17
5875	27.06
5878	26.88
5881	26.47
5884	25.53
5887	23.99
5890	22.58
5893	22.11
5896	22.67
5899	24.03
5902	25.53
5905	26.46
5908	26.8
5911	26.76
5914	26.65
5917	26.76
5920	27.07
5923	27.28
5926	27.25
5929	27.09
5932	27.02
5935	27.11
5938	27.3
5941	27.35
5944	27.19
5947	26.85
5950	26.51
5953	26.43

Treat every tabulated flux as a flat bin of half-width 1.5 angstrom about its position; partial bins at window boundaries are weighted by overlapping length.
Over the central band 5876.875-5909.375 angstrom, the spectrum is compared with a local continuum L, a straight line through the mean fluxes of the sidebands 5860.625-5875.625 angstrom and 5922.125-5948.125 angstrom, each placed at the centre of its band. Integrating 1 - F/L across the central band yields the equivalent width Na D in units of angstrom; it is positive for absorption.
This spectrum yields 2.8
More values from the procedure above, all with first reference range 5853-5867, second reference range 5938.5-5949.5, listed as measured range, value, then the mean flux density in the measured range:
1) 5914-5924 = 0.1 angstrom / 27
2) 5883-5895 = 1.7 angstrom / 23.4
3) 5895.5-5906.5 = 0.9 angstrom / 24.9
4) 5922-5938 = 0.0 angstrom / 27.2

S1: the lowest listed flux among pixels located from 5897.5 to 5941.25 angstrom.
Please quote 24.03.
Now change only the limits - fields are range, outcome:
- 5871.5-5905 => 22.11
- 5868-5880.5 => 26.88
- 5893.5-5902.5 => 22.67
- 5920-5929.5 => 27.07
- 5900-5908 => 25.53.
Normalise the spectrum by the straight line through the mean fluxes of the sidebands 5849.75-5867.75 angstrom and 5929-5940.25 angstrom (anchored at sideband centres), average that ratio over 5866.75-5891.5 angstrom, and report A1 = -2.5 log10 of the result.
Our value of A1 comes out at 0.06 mag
